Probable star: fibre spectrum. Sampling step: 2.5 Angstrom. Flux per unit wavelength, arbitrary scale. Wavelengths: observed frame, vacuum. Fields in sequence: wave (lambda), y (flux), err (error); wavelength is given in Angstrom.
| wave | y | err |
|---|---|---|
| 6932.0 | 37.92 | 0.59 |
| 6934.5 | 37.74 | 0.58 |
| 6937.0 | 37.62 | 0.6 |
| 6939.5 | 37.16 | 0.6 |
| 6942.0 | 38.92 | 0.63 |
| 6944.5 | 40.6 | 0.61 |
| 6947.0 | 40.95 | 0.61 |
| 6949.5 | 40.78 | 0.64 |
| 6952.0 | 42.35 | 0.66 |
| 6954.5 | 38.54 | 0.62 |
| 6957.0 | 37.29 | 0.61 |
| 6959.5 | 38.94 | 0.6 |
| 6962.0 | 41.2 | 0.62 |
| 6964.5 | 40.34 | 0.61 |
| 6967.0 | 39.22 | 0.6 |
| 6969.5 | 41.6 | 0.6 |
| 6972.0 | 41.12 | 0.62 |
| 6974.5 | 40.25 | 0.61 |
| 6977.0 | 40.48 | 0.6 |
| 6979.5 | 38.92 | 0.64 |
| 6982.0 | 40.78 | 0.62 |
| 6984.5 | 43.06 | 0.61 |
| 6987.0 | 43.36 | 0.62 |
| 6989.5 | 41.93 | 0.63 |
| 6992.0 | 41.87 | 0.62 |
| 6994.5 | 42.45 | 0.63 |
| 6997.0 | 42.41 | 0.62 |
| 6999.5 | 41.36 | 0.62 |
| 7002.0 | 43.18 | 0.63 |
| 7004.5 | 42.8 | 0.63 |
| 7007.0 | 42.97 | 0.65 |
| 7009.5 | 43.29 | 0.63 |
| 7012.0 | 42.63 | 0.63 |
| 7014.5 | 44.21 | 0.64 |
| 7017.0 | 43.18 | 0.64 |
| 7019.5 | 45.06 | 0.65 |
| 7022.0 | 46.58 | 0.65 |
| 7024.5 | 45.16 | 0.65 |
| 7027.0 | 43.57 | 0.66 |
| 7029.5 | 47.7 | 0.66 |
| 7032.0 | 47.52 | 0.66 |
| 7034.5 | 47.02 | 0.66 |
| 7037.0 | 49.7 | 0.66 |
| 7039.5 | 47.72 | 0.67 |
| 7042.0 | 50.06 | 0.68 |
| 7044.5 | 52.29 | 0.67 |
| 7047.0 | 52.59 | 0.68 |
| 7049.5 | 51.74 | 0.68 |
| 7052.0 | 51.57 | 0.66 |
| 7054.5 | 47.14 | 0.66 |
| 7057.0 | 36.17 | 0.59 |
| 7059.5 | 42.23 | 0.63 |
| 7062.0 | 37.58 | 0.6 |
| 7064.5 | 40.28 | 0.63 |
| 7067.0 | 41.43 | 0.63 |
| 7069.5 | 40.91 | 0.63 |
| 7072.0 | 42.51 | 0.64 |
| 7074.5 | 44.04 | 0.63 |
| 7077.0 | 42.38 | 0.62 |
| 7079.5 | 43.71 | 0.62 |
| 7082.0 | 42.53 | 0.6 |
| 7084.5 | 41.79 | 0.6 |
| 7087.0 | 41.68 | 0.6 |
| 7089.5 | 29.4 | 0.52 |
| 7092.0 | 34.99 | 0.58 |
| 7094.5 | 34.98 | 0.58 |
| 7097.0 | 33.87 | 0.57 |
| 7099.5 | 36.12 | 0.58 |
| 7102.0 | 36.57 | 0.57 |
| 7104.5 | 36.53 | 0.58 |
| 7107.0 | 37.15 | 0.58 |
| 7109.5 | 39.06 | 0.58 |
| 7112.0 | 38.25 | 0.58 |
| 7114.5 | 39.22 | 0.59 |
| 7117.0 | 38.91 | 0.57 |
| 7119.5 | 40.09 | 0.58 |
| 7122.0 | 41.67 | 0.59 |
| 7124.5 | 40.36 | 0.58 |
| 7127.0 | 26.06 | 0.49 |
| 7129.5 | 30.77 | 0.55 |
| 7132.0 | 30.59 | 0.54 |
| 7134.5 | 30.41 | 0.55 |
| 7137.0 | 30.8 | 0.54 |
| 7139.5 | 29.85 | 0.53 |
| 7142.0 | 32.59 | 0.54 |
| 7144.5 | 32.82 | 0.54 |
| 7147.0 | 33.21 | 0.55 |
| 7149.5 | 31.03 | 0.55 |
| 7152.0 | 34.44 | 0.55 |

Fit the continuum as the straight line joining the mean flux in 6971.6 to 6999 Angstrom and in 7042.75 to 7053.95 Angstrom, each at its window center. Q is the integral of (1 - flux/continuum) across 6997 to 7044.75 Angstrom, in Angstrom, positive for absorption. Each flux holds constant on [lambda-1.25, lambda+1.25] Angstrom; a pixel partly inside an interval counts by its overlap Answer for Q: 1.9 Angstrom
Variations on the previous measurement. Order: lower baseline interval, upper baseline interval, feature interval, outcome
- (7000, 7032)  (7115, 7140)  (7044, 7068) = -2.6 Angstrom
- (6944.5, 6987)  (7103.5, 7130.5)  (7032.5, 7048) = -4.4 Angstrom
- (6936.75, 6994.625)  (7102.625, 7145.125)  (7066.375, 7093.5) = -2.9 Angstrom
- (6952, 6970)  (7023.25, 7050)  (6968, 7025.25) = 1.7 Angstrom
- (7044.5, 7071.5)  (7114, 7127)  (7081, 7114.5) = 3.0 Angstrom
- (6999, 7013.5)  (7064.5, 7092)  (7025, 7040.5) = -1.9 Angstrom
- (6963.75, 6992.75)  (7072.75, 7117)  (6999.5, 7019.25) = -1.4 Angstrom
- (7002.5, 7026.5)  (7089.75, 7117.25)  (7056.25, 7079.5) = -1.0 Angstrom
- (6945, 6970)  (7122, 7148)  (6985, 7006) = -2.2 Angstrom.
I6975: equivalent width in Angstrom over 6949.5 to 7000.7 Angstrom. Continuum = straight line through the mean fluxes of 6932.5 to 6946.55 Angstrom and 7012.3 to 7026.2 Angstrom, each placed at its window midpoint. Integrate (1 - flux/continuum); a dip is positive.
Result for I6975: 0.5 Angstrom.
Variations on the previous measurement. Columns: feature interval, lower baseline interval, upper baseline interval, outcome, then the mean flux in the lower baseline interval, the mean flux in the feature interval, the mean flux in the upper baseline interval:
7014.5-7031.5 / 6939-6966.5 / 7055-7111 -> -2.5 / 39.8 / 45.2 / 39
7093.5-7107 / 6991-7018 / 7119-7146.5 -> -0.1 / 42.8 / 35.8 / 33.1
